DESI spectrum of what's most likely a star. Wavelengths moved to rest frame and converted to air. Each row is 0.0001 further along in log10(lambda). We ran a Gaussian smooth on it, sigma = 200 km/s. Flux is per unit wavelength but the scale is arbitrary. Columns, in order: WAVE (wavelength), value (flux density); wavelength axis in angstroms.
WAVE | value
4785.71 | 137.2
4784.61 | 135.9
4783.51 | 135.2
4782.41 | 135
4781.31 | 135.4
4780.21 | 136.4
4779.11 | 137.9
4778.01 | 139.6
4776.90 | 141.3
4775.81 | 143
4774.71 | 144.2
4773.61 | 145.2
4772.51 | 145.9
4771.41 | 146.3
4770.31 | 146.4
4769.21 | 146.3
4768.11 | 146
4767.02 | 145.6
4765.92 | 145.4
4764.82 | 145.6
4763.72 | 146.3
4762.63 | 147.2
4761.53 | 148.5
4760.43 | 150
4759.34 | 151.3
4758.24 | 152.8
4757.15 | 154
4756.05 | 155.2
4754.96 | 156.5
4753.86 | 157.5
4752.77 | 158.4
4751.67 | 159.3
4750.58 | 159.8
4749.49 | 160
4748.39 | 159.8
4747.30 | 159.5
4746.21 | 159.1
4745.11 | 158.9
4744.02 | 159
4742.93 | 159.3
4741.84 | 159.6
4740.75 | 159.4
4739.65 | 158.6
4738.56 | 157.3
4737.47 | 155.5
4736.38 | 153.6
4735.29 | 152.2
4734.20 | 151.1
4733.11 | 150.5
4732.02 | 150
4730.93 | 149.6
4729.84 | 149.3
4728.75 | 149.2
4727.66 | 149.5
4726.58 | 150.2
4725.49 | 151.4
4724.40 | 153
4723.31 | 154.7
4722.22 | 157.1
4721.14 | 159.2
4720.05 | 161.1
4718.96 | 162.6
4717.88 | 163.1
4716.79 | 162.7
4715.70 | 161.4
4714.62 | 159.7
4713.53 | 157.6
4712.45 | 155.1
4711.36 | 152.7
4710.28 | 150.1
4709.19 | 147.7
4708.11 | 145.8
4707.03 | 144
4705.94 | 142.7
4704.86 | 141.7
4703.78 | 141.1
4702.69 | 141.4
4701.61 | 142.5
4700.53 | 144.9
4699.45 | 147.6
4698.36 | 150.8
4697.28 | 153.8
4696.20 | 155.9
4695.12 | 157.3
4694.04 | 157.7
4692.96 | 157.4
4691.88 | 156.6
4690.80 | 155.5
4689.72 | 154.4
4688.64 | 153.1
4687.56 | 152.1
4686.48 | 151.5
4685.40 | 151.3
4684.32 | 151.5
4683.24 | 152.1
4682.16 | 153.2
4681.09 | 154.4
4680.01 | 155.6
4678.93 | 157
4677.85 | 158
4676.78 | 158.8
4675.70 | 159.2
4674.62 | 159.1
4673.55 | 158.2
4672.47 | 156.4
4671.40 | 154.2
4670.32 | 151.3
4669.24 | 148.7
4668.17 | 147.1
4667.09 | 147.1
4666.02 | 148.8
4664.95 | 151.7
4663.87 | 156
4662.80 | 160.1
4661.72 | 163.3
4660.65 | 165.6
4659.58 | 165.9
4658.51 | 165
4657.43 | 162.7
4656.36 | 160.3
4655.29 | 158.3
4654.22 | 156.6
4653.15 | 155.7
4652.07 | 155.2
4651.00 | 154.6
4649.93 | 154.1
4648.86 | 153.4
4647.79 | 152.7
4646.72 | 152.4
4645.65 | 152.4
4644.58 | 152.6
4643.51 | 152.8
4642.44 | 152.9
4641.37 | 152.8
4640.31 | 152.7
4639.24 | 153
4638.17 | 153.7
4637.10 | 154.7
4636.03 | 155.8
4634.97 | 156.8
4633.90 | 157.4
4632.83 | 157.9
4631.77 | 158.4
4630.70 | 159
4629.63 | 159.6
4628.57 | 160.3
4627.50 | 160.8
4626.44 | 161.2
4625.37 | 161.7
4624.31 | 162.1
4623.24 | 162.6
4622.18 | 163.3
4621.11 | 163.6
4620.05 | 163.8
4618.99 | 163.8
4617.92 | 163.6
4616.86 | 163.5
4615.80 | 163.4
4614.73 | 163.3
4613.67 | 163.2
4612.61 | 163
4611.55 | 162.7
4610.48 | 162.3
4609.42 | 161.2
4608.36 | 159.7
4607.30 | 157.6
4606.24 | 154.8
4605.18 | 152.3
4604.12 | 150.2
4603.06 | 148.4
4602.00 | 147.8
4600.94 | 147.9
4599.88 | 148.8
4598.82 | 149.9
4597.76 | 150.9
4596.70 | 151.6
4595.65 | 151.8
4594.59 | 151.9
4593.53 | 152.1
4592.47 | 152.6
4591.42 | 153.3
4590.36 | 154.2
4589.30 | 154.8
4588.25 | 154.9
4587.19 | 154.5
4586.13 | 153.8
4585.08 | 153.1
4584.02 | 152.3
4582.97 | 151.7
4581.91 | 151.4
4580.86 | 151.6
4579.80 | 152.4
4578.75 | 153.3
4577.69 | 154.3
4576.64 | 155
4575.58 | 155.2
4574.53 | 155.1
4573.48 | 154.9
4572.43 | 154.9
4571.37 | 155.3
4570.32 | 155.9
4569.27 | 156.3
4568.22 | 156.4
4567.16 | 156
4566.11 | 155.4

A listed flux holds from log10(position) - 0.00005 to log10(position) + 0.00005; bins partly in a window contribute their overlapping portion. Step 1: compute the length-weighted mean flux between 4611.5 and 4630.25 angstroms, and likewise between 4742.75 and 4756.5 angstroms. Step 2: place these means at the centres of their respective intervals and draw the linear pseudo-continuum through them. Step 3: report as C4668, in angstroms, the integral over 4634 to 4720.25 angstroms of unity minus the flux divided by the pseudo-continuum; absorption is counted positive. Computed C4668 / 3.6 angstroms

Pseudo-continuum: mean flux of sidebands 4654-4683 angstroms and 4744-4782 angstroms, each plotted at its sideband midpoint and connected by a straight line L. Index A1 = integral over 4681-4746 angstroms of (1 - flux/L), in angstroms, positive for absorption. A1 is 0.0 angstroms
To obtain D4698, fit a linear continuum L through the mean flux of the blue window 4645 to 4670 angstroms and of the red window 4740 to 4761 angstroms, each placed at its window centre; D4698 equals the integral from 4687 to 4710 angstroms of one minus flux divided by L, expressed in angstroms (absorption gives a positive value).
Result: 1.0 angstroms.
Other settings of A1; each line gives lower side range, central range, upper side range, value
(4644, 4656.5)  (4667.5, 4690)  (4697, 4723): -0.1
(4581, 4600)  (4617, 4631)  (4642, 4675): -0.7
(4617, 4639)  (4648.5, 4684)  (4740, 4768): 0.5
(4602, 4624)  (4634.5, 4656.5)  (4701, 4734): 0.4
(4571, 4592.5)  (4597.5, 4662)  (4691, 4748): -1.7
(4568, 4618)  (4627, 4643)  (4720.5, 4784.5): -0.3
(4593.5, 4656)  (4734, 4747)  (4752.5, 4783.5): -0.8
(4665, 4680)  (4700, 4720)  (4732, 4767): 0.4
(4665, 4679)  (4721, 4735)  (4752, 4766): 0.1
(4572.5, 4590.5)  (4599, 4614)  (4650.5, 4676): -0.1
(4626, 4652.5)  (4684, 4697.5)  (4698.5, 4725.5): -0.1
